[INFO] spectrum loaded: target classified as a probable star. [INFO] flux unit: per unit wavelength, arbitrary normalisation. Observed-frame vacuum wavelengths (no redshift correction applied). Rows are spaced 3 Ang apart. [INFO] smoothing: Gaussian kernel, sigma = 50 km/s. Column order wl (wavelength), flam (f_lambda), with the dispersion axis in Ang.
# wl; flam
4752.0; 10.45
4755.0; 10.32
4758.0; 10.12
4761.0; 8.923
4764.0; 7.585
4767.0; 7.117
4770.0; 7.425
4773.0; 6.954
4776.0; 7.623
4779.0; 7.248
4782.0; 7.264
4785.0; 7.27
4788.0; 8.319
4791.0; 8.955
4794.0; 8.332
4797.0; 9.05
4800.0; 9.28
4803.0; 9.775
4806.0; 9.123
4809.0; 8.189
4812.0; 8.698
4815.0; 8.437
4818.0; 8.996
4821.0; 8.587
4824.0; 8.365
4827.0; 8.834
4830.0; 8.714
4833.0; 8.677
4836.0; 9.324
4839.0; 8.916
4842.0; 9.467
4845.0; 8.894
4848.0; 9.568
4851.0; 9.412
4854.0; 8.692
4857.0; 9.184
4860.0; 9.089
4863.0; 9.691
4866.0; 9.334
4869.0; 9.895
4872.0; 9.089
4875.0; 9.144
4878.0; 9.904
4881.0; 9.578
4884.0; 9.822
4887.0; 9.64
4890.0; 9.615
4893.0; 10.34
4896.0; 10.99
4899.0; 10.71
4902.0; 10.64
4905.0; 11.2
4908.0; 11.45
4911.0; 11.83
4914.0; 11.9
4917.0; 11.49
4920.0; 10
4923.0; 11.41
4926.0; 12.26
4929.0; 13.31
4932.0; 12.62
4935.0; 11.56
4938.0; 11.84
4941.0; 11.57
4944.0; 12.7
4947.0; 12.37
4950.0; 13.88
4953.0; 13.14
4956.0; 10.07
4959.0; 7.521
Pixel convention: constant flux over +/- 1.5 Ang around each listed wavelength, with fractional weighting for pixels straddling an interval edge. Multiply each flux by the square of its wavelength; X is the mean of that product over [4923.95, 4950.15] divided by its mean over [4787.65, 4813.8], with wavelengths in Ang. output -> 1.5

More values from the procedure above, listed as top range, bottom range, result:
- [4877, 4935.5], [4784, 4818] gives 1.32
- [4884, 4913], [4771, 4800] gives 1.41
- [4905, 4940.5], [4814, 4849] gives 1.37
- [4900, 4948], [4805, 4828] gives 1.42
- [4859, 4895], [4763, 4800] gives 1.28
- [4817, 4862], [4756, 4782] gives 1.17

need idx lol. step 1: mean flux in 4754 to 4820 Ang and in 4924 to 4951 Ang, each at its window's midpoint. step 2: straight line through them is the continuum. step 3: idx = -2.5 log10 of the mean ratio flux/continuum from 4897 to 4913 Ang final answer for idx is 0.03 mag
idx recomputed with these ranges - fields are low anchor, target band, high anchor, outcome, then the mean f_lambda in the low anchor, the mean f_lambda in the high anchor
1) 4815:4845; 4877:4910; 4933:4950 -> 0.04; 8.85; 12.2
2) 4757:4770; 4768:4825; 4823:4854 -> 0.04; 8.25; 9.01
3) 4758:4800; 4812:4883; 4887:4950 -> 0.07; 7.98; 11.5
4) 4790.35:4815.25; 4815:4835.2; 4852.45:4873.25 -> 0.04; 8.89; 9.28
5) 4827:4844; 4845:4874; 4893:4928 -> 0.05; 9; 11.3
